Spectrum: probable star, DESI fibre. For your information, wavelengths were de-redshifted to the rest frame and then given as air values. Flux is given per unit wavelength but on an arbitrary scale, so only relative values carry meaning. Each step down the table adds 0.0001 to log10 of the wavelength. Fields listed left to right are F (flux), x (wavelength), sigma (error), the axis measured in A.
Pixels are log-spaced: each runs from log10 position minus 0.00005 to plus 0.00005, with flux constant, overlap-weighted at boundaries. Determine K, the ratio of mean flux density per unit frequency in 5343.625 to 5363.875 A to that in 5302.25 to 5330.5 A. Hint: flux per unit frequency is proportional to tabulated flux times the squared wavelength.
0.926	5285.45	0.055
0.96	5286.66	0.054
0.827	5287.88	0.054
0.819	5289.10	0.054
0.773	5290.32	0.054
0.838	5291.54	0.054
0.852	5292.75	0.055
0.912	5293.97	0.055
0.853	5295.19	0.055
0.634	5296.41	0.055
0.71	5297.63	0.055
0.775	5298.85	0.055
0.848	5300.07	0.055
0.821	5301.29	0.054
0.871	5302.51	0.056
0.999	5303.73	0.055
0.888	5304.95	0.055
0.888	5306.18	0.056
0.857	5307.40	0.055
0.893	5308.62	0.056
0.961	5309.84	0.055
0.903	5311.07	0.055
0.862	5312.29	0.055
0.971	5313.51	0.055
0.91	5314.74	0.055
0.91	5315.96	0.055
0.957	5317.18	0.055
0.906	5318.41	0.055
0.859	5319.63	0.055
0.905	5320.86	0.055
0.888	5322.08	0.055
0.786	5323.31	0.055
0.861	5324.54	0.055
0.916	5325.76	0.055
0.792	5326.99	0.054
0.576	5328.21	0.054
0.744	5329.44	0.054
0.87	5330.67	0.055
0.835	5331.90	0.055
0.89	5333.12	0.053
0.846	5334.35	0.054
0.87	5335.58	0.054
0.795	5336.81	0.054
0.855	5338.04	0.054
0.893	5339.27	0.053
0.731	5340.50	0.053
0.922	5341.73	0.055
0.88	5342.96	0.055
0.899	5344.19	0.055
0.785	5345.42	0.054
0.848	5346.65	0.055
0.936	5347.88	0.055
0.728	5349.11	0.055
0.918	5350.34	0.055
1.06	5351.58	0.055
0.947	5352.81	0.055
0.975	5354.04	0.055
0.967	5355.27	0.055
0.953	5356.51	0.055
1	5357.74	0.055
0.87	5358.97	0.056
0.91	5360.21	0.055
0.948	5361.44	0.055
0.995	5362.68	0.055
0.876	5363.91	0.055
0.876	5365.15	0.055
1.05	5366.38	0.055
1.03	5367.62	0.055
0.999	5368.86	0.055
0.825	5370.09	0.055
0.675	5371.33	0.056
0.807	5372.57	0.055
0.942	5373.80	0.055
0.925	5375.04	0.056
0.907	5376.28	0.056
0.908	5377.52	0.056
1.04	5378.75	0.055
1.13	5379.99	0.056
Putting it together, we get 1.07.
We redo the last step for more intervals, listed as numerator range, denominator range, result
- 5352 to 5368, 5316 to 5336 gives 1.14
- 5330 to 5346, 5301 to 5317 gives 0.95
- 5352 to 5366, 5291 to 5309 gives 1.14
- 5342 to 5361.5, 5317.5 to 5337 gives 1.10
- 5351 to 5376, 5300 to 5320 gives 1.05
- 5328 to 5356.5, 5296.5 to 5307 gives 1.05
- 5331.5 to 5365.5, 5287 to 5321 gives 1.05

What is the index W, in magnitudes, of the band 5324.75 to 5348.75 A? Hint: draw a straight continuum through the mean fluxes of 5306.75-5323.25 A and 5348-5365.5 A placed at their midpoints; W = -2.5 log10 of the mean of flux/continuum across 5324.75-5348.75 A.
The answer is 0.10 mag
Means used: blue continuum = 0.902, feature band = 0.835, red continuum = 0.931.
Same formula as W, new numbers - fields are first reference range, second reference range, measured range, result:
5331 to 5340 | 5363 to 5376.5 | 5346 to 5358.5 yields -0.065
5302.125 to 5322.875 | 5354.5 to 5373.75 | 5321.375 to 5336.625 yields 0.111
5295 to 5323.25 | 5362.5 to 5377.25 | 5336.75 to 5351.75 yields 0.036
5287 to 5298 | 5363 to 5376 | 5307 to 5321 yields -0.093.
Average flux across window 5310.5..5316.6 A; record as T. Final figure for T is 0.913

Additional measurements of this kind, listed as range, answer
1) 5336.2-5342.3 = 0.838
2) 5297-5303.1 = 0.804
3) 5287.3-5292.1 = 0.813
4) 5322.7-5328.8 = 0.788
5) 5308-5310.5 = 0.925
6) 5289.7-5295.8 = 0.846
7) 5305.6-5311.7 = 0.901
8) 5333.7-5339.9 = 0.851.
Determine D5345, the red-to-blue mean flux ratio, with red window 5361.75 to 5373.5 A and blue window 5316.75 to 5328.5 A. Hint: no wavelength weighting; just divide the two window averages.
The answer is 1.07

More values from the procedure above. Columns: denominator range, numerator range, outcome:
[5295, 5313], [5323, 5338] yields 0.96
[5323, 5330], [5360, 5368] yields 1.23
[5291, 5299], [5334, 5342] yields 1.05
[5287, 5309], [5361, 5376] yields 1.09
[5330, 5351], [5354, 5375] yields 1.08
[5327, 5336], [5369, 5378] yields 1.07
